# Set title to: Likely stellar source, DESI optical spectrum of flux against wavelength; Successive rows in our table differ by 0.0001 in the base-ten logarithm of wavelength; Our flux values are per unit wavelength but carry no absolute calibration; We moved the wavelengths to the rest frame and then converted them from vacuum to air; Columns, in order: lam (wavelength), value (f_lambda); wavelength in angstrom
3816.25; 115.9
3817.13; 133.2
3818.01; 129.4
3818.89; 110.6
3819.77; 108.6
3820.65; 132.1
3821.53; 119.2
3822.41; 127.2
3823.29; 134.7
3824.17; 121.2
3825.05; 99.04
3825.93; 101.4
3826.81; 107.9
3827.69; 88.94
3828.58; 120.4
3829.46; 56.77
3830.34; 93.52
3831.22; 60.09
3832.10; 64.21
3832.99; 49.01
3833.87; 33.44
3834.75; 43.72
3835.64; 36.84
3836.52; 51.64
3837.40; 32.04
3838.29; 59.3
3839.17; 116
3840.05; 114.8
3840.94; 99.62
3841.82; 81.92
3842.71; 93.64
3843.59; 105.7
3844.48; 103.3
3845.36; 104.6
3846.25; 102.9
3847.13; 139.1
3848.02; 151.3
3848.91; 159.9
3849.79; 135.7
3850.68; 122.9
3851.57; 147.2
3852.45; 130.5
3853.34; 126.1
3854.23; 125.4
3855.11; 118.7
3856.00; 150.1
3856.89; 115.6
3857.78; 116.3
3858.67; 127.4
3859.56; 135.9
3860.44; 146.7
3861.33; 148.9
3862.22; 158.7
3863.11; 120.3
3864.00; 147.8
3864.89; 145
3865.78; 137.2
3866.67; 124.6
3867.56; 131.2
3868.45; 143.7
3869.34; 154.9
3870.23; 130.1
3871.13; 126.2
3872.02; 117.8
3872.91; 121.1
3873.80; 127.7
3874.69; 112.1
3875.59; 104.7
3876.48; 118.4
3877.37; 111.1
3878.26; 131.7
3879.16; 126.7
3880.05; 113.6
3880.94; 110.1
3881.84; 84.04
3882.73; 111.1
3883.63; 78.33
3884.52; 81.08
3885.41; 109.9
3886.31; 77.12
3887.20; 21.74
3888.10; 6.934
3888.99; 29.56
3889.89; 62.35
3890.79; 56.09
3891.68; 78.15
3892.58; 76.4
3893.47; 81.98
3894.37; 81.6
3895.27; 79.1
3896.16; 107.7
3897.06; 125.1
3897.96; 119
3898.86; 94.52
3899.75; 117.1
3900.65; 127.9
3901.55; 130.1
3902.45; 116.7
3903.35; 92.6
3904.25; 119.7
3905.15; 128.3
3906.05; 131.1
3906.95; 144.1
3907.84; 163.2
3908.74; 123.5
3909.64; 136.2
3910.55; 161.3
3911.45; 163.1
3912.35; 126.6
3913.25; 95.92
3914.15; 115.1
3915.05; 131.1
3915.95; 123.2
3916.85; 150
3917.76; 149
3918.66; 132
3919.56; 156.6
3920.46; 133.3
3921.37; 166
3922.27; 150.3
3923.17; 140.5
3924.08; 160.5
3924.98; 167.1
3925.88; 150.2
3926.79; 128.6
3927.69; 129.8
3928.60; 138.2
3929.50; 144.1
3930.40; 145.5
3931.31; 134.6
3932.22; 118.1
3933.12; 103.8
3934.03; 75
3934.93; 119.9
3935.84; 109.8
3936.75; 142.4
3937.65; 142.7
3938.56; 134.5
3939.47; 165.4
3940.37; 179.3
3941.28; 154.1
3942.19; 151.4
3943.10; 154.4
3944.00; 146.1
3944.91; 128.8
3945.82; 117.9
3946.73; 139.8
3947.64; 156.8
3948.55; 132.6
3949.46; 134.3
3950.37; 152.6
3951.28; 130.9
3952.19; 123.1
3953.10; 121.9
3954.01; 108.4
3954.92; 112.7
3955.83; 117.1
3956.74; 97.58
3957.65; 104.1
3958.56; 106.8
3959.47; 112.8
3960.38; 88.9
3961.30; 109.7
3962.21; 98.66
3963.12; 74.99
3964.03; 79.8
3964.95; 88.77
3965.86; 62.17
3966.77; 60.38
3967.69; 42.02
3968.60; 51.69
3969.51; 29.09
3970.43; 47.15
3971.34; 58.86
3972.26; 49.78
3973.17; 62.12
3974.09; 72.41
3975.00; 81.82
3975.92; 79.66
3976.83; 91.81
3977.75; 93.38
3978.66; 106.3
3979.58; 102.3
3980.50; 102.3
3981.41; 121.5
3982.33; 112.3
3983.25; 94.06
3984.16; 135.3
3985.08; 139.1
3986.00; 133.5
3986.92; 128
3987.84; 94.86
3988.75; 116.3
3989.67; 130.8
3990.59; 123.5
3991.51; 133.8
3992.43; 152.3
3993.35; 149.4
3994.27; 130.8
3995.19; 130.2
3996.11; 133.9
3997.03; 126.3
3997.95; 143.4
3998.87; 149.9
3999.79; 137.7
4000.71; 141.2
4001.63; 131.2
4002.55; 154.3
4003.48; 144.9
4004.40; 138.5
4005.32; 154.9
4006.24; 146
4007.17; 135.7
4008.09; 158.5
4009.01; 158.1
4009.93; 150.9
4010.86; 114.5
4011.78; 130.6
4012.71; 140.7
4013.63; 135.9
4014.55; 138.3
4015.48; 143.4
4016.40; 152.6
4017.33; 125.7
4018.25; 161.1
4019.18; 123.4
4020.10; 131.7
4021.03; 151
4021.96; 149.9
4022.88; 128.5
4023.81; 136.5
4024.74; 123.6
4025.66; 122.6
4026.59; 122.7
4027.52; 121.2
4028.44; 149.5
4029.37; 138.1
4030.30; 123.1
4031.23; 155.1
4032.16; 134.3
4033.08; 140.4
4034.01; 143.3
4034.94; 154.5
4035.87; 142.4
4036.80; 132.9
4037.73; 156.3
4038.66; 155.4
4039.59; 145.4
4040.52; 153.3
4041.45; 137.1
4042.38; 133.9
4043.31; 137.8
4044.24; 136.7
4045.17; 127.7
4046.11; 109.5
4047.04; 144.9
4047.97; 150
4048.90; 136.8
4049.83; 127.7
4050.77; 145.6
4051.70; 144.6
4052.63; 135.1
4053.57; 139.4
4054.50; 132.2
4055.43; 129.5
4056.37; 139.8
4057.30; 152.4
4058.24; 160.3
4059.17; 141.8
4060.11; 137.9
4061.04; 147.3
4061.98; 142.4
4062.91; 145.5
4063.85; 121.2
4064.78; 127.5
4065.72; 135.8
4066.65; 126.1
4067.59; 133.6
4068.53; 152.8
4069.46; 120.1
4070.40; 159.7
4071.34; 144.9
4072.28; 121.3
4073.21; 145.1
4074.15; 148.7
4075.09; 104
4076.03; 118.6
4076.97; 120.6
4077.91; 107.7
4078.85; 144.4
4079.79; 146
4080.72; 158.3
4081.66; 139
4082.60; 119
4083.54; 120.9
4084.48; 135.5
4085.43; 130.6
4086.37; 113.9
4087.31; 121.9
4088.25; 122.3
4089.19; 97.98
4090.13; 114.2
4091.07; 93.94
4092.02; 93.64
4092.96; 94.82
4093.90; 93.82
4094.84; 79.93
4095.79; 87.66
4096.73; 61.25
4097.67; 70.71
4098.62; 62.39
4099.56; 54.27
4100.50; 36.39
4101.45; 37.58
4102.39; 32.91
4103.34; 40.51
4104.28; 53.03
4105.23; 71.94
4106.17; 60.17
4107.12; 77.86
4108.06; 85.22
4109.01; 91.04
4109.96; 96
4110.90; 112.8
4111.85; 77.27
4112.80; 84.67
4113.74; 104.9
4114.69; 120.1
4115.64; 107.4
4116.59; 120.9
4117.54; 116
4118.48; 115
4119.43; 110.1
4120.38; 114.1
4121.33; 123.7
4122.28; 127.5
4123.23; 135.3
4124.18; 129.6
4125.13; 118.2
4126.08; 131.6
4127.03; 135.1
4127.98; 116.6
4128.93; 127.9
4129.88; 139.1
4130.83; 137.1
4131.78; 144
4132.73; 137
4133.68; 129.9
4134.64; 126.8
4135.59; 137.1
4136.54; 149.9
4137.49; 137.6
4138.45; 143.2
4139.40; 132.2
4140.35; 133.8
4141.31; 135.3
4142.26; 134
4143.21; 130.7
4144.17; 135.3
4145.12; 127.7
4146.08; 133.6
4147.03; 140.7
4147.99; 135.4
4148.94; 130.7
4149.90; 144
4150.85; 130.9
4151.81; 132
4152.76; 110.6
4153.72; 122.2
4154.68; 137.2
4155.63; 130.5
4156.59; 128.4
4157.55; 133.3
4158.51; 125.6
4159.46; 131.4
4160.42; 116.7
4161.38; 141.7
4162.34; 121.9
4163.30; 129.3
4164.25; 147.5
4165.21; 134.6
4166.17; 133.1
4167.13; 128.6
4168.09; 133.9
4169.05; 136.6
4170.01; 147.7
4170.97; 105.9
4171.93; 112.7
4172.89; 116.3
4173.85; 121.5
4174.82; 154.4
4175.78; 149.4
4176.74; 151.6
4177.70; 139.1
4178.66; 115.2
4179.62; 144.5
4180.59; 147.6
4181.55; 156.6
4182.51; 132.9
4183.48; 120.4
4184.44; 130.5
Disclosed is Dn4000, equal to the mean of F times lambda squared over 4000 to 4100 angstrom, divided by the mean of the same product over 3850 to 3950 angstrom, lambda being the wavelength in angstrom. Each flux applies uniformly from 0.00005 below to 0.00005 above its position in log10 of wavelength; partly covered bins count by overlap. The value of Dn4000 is 1.14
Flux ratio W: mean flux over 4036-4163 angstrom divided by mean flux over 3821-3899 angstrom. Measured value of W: 1.2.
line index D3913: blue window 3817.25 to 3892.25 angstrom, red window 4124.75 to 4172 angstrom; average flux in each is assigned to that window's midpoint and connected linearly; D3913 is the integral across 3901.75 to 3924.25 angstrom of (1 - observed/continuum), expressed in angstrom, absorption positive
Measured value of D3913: -4.99 angstrom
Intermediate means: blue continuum 106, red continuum 132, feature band 136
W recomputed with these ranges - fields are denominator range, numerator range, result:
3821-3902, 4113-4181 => 1.24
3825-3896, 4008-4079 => 1.33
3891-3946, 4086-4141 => 0.80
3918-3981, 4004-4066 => 1.22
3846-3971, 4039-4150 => 1.01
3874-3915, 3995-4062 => 1.34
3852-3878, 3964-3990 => 0.68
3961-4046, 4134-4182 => 1.09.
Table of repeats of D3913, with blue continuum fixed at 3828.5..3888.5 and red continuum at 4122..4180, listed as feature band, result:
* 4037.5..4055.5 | -2.2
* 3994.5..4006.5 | -2.1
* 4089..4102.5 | 5.6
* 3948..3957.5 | -0.6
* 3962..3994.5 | 6.3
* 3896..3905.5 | -0.5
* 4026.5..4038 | -1.6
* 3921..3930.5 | -2.9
